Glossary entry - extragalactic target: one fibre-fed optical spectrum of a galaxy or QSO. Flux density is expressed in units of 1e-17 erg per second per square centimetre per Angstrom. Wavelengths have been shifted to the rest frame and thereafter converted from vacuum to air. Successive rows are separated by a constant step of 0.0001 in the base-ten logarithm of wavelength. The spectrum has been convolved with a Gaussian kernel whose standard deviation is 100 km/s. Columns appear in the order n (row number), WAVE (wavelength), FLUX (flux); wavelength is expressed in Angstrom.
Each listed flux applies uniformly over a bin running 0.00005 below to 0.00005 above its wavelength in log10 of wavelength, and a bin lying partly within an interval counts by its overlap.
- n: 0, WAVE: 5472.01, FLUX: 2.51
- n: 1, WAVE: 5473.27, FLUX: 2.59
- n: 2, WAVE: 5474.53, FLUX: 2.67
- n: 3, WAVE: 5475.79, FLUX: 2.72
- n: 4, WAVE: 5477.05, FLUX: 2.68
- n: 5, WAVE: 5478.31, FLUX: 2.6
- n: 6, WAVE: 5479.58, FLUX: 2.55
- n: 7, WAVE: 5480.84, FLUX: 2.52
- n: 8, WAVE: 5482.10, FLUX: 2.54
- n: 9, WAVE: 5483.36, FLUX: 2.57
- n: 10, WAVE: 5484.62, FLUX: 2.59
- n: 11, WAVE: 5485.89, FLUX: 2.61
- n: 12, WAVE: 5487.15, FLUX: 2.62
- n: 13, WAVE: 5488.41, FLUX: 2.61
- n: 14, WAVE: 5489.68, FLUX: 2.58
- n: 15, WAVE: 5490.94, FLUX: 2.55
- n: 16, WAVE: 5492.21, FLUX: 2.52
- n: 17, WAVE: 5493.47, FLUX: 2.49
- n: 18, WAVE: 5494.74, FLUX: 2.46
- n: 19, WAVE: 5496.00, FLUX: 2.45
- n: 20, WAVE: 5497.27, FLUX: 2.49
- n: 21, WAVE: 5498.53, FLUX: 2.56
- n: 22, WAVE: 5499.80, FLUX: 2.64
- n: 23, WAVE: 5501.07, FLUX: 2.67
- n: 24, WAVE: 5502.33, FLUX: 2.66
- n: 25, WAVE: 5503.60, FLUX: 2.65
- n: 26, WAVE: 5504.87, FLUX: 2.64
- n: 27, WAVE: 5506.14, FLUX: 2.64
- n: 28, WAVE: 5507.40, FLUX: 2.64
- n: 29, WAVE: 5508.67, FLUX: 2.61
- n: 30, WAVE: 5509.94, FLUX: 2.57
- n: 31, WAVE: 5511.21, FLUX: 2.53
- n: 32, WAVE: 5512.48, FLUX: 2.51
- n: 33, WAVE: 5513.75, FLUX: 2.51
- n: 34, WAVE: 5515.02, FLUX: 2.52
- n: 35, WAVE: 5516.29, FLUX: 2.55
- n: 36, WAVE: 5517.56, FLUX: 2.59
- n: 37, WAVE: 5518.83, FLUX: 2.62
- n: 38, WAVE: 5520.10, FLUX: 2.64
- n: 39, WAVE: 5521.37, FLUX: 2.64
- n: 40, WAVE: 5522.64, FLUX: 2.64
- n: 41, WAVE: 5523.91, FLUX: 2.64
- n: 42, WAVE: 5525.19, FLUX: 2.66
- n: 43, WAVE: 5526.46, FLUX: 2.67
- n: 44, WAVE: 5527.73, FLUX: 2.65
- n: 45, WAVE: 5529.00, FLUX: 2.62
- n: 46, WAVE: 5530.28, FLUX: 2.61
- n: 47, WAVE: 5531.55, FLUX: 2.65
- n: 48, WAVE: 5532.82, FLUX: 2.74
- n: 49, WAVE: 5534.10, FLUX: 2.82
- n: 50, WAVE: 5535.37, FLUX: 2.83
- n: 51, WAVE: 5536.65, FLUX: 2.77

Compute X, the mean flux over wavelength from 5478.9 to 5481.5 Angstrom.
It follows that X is 2.53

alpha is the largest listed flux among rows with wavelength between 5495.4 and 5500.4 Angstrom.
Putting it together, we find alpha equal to 2.64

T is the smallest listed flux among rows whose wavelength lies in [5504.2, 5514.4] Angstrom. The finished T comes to 2.51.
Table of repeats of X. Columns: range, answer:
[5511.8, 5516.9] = 2.52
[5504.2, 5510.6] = 2.62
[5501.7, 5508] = 2.65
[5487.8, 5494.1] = 2.55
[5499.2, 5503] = 2.66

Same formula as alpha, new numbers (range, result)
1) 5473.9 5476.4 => 2.72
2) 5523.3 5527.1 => 2.67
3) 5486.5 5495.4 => 2.62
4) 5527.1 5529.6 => 2.65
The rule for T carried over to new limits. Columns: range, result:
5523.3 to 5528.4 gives 2.64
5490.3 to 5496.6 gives 2.45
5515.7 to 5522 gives 2.55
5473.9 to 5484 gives 2.52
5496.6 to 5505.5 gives 2.49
